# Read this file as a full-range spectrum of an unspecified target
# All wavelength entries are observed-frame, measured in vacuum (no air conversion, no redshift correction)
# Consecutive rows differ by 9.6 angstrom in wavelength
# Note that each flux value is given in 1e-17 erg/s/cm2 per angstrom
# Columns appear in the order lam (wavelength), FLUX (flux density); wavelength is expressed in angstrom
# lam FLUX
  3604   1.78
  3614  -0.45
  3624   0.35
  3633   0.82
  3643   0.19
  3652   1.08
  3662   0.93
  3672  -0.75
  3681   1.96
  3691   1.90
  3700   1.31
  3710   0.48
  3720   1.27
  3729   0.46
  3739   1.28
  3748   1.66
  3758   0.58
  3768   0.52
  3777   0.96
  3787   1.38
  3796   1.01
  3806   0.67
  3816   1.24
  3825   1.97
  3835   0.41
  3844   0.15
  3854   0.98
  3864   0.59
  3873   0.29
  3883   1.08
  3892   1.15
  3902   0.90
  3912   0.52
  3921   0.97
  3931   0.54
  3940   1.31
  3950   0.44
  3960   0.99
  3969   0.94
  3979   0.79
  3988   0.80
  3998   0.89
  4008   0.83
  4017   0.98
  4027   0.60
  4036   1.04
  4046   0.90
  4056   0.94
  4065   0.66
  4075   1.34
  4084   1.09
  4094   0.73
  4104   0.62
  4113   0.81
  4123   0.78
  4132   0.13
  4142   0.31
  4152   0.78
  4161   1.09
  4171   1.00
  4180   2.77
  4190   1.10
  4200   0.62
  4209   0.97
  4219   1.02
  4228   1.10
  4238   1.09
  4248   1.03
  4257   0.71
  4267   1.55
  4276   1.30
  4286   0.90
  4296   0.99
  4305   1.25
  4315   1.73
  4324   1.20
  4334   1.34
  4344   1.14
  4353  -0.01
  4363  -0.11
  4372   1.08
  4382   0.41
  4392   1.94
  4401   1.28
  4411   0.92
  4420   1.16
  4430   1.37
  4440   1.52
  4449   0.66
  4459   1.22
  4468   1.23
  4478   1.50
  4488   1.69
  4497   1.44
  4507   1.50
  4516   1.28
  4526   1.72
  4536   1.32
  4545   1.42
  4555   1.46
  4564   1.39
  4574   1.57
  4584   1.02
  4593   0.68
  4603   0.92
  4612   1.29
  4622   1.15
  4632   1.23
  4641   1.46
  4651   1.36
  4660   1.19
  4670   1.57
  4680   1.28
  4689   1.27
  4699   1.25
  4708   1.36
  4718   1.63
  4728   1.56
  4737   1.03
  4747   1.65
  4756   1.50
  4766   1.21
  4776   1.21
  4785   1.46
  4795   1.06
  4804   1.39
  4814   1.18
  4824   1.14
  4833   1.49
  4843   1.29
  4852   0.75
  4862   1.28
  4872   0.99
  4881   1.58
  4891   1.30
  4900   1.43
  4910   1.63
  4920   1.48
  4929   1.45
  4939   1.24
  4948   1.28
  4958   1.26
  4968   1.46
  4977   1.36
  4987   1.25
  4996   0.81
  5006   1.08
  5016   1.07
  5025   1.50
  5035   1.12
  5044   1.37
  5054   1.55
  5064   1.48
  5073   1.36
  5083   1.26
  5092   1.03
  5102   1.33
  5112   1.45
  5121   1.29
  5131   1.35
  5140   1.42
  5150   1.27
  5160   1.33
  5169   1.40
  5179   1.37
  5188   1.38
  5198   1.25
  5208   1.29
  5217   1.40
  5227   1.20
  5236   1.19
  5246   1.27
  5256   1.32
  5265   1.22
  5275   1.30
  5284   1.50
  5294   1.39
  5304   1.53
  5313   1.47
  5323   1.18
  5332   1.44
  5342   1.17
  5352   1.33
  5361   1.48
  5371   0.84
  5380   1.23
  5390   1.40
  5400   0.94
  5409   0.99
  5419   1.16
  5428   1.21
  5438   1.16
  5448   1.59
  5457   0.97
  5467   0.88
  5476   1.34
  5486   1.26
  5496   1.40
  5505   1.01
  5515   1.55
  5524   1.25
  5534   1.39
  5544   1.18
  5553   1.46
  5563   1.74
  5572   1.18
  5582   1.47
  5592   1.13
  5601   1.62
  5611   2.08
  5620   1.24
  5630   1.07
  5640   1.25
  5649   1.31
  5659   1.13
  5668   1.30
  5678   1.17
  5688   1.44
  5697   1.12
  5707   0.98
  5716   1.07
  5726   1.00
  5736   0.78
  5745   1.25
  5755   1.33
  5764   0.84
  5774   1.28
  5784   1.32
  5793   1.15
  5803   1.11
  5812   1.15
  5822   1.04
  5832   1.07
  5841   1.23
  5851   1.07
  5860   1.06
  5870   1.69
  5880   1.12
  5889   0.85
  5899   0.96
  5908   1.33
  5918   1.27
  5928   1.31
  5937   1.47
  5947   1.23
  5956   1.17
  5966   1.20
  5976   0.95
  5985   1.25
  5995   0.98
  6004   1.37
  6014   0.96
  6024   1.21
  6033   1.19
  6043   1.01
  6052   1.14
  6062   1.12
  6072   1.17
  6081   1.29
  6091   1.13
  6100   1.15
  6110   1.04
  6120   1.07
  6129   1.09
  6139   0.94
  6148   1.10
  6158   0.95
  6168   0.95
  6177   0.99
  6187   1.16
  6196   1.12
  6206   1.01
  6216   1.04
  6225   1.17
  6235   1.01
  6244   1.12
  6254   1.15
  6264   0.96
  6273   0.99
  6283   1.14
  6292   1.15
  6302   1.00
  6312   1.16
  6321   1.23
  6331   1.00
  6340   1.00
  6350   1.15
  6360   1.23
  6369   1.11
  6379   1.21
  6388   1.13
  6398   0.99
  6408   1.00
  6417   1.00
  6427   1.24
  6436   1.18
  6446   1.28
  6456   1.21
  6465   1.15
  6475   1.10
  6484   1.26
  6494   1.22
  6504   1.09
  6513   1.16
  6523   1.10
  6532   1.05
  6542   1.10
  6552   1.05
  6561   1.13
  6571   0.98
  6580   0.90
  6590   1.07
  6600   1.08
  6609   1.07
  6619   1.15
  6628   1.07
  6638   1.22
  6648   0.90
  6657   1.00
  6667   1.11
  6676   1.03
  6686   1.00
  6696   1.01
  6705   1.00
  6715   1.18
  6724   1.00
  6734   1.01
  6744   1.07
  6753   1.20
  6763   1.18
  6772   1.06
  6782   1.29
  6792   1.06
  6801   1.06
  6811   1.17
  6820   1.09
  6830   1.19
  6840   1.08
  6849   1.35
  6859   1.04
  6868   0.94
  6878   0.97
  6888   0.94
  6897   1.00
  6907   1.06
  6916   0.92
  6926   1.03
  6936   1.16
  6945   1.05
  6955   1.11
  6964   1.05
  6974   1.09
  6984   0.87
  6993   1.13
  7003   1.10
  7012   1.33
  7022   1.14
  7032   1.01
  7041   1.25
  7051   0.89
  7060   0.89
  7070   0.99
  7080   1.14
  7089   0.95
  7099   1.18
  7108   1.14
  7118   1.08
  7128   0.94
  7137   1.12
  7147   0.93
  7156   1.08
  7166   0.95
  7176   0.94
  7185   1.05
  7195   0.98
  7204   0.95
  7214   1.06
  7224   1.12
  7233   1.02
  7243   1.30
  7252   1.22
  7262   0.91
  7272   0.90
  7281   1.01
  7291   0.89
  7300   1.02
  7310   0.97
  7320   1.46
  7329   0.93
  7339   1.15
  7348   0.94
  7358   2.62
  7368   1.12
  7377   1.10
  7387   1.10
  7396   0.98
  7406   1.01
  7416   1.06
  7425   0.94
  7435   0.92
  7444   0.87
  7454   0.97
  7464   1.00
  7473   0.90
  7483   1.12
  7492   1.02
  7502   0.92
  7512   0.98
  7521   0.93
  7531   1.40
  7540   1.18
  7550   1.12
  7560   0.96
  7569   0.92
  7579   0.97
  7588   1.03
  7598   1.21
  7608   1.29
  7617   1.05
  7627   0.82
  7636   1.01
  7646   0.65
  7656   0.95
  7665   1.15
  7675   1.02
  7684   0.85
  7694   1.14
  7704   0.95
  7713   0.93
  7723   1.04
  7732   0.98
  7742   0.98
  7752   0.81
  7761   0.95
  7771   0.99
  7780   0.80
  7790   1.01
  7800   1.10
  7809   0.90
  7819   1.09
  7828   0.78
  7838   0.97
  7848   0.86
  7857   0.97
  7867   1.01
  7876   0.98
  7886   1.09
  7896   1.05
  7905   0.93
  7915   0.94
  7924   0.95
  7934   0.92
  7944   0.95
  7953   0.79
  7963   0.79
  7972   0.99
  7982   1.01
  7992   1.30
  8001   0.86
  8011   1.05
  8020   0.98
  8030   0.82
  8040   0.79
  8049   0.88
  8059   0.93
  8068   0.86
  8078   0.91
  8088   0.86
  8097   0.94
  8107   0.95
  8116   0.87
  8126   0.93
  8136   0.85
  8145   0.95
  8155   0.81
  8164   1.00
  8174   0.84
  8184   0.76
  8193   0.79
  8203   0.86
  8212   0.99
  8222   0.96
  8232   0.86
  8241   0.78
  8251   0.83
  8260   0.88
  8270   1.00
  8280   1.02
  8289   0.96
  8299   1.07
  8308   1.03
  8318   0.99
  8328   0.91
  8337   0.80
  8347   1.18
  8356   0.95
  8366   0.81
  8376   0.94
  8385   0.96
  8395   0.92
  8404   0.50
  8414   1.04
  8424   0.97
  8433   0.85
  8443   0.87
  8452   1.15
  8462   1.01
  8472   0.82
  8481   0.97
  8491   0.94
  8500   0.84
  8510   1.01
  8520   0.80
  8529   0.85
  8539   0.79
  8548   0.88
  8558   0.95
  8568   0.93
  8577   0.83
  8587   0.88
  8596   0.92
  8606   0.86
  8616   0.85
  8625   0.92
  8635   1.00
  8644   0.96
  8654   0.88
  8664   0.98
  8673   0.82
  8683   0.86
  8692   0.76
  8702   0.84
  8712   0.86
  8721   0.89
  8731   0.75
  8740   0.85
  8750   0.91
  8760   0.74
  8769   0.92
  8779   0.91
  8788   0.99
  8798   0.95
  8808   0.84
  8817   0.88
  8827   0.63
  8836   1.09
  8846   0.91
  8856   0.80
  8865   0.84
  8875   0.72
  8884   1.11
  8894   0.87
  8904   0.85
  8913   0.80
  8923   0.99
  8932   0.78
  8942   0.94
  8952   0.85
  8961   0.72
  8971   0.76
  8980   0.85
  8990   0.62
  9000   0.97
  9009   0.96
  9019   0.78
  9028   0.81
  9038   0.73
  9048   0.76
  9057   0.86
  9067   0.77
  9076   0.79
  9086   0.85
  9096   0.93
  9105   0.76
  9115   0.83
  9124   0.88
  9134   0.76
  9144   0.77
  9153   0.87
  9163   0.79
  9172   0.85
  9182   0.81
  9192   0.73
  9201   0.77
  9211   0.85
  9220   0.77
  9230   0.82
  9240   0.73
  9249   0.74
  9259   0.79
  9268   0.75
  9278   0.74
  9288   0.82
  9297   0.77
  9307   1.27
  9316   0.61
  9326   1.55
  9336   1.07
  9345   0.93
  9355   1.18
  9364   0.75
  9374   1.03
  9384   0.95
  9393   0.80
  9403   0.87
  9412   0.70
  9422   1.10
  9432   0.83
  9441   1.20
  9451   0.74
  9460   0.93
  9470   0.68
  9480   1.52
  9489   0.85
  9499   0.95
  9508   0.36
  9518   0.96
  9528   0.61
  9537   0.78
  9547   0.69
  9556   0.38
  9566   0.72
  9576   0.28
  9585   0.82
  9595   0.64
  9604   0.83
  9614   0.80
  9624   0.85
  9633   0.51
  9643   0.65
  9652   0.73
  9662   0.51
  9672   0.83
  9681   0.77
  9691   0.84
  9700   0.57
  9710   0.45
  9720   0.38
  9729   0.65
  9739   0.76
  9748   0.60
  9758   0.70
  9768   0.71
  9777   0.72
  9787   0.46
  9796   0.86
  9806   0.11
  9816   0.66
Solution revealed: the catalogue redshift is 0.121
